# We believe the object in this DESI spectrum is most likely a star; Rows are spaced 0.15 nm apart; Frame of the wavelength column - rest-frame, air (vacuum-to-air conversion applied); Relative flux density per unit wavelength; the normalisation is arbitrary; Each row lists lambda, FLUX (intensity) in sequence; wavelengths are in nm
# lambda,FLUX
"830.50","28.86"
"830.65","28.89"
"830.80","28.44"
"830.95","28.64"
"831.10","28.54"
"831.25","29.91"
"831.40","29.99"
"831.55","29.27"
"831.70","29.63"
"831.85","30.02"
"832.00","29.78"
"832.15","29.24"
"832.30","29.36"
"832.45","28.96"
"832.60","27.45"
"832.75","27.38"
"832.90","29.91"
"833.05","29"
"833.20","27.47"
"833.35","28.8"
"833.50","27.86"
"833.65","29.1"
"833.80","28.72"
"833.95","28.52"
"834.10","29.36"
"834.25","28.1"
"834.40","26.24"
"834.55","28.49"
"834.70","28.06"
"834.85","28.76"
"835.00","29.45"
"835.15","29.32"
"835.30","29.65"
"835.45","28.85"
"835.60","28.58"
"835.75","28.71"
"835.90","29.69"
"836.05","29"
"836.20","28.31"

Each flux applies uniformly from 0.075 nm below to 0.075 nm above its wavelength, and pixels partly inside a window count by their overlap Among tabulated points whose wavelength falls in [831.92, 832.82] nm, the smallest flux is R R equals 27.38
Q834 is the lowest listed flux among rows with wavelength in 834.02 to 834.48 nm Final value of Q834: 26.24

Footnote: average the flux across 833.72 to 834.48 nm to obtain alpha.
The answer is 28.2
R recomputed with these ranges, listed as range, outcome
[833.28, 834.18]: 27.86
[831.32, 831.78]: 29.27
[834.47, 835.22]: 28.06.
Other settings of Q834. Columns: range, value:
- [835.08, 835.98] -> 28.58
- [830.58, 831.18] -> 28.44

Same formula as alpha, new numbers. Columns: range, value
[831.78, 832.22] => 29.7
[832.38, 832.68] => 28.2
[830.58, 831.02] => 28.7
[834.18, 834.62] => 27.6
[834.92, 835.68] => 29.2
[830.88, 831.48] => 29.3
